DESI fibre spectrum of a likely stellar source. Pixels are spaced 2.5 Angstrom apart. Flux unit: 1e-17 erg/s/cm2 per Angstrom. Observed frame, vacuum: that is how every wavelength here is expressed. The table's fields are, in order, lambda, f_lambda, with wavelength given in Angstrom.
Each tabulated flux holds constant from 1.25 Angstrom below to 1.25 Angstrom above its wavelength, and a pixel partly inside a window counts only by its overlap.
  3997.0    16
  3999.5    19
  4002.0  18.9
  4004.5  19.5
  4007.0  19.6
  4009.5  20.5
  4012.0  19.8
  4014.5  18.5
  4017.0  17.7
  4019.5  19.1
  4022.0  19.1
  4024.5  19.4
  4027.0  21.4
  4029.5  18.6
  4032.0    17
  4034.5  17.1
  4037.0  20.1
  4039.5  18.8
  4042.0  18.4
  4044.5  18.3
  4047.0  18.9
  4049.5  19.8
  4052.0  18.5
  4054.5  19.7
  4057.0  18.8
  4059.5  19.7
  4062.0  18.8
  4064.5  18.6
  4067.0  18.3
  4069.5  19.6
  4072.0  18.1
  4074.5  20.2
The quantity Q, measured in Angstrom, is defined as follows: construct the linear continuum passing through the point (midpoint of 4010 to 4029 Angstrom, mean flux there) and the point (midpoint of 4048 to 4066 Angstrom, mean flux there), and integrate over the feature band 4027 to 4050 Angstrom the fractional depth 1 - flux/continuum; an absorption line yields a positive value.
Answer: 0.6 Angstrom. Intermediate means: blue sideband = 19.3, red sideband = 19.1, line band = 18.7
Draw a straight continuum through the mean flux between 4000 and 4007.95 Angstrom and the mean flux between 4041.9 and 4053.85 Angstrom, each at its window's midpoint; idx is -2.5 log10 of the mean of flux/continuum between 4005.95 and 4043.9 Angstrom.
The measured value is 0.01 mag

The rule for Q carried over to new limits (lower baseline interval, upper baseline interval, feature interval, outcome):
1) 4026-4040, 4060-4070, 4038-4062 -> -0.23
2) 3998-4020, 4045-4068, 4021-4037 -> 0.18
